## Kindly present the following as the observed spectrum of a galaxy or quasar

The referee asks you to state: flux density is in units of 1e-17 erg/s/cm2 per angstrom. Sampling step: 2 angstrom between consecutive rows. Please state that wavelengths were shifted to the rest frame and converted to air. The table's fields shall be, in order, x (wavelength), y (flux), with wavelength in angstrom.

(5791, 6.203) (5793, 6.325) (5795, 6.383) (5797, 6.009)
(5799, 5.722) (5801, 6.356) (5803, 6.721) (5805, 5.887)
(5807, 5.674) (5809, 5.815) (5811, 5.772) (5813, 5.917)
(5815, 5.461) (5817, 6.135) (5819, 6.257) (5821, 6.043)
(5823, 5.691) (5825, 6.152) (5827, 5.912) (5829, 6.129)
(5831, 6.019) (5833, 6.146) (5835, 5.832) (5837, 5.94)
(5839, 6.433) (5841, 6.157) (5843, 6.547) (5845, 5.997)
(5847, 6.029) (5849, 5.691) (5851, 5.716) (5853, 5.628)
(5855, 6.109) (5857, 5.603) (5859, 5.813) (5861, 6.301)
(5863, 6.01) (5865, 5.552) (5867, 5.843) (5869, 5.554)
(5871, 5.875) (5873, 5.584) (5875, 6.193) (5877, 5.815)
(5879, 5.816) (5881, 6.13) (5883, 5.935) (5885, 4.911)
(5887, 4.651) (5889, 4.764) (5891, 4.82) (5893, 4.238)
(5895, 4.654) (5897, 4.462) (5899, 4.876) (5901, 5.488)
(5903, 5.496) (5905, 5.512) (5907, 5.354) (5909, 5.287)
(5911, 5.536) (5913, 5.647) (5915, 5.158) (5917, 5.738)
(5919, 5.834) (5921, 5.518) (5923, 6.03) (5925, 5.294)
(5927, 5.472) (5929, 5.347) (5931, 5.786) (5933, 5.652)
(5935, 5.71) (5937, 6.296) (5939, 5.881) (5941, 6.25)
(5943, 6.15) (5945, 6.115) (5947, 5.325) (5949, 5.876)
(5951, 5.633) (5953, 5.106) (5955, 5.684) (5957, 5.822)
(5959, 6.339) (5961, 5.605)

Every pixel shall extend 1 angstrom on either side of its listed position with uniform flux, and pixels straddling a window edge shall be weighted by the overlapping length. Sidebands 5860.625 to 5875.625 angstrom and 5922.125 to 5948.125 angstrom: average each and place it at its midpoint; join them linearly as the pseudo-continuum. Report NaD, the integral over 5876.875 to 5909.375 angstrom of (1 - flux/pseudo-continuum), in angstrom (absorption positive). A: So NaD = 3.6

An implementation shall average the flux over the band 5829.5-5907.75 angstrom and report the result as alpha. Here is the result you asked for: 5.63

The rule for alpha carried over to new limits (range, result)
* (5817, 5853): 6.03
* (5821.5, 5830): 5.98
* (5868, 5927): 5.39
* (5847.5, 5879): 5.82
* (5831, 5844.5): 6.16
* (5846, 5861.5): 5.85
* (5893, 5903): 4.87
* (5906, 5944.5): 5.69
